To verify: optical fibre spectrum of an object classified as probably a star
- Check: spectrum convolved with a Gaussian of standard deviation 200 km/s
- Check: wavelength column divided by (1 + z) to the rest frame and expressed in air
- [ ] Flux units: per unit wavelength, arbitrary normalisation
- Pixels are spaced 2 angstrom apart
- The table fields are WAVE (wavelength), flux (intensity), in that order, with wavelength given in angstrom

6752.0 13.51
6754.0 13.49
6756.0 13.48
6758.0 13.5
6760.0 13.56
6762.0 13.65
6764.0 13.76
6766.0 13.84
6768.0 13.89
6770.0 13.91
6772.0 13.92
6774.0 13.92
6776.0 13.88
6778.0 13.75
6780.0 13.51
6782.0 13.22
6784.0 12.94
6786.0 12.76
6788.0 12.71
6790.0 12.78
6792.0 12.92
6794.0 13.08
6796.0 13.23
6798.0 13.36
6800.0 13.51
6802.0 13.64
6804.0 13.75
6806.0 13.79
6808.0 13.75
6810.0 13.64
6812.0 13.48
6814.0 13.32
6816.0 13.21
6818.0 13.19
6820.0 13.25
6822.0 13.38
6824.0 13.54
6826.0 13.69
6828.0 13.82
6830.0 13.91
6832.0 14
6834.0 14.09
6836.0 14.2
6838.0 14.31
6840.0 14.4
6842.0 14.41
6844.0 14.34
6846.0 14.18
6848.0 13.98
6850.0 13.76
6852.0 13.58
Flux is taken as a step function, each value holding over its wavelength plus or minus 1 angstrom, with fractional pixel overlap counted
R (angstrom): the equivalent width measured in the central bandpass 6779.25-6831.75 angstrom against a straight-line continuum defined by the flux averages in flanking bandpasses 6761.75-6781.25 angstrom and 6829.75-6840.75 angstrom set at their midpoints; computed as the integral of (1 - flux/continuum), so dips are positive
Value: 2.35 angstrom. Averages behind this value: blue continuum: 13.8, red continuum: 14.2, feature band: 13.4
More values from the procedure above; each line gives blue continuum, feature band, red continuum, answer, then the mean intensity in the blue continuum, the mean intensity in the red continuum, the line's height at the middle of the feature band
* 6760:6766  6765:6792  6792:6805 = 0.2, 13.7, 13.4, 13.6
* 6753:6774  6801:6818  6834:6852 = 0.5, 13.7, 14.2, 14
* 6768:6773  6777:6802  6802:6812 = 1.1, 13.9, 13.7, 13.8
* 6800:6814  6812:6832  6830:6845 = 0.6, 13.6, 14.2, 13.9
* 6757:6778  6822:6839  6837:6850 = 0.3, 13.8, 14.2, 14.2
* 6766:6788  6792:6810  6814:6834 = 0.1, 13.5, 13.6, 13.6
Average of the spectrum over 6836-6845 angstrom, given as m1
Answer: 14.3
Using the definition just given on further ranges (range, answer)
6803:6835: 13.6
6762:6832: 13.5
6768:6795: 13.4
